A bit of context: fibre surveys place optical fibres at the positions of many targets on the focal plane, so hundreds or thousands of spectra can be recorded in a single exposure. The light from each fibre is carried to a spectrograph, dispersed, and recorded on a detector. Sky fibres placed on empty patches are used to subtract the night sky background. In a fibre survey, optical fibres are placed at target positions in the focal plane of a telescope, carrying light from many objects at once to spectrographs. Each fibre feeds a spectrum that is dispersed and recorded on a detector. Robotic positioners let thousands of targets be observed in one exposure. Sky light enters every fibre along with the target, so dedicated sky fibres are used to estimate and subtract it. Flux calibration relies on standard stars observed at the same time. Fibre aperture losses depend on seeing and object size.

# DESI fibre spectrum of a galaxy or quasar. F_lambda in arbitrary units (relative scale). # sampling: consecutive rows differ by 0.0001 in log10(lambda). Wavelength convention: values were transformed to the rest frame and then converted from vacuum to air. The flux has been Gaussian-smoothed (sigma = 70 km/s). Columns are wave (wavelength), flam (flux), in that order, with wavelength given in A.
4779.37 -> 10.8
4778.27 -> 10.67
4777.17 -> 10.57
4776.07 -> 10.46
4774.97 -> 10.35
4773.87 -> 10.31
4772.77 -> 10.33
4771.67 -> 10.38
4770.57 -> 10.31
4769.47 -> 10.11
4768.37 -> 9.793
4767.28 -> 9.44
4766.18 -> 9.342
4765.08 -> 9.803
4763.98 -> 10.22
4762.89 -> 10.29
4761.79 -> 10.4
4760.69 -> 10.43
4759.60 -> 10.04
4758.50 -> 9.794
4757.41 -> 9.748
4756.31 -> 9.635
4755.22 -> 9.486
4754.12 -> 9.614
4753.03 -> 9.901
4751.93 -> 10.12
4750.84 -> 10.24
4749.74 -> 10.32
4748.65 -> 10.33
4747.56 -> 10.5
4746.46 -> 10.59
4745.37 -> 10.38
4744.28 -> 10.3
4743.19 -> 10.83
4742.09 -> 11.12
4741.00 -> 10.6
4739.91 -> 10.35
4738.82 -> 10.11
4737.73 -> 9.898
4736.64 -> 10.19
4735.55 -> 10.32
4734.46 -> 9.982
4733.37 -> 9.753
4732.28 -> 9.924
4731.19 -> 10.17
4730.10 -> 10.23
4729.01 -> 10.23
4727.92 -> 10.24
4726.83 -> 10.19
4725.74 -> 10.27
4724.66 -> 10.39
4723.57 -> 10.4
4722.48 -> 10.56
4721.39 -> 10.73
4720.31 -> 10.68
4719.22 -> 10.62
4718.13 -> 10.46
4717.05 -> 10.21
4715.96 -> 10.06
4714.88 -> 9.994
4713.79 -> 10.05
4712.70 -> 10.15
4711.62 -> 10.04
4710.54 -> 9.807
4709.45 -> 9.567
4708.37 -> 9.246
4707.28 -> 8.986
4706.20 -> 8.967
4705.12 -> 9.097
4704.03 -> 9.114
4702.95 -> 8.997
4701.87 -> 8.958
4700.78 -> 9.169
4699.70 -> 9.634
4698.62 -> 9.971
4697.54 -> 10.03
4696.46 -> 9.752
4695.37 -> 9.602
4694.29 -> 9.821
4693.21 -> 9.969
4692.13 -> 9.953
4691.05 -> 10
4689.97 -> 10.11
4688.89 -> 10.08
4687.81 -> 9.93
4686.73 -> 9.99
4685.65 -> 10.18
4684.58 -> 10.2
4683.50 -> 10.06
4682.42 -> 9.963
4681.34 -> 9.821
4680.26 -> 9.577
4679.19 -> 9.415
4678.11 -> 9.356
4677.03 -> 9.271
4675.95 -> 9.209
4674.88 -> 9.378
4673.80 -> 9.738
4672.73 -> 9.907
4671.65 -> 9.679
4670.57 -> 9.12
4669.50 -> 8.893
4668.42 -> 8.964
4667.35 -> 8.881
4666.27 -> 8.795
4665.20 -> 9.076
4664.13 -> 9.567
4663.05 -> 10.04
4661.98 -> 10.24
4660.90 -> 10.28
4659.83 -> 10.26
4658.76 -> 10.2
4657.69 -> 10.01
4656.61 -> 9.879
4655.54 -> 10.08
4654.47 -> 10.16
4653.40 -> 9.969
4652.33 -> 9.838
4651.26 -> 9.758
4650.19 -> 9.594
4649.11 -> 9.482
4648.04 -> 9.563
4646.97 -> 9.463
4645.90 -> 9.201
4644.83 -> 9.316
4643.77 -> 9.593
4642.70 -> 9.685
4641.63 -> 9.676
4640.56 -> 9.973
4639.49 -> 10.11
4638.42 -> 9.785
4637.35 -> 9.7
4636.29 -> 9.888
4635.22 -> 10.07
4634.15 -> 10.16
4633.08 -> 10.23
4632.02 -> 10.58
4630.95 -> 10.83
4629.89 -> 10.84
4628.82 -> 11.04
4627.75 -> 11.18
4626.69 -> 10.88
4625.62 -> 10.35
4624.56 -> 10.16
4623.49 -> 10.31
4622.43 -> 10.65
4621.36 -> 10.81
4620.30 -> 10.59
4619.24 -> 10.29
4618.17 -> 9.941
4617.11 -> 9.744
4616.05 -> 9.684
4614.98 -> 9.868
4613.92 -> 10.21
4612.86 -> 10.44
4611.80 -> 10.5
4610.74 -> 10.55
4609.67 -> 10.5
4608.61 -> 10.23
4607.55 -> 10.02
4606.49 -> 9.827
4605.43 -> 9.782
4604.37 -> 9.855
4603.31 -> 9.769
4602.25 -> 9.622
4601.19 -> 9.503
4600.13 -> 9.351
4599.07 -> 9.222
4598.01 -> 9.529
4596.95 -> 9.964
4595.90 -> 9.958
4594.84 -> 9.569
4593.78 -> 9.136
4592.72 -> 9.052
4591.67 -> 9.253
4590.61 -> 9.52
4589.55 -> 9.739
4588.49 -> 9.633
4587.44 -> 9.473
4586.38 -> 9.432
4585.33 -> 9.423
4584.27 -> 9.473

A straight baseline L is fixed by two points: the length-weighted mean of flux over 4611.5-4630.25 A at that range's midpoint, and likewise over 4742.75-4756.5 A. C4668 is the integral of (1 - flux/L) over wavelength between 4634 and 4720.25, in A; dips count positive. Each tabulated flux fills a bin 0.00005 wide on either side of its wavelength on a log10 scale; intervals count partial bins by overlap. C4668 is 4.9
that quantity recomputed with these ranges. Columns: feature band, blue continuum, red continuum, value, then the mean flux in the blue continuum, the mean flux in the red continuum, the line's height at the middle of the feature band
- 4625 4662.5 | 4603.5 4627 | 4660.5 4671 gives -1.2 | 10.2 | 9.38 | 9.74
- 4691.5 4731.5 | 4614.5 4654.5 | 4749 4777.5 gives 0.6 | 10.1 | 10.1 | 10.1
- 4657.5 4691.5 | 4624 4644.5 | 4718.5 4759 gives 1.8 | 10.2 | 10.2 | 10.2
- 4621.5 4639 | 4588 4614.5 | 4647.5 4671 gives -1.2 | 9.79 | 9.67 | 9.73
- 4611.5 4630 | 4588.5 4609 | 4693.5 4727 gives -1.4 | 9.62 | 9.85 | 9.67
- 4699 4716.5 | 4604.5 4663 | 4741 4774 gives 1.1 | 10.1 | 10.1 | 10.1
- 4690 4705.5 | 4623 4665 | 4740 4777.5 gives 0.8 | 10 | 10.2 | 10.1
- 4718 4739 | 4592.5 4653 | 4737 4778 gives -0.3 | 9.99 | 10.2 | 10.1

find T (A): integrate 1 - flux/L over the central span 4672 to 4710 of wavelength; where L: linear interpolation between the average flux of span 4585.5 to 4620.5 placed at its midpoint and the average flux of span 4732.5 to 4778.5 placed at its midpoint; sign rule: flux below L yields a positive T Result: 1.5 A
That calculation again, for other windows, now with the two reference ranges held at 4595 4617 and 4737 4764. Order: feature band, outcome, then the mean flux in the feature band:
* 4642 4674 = 1.2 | 9.64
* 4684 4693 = 0.0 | 10.1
